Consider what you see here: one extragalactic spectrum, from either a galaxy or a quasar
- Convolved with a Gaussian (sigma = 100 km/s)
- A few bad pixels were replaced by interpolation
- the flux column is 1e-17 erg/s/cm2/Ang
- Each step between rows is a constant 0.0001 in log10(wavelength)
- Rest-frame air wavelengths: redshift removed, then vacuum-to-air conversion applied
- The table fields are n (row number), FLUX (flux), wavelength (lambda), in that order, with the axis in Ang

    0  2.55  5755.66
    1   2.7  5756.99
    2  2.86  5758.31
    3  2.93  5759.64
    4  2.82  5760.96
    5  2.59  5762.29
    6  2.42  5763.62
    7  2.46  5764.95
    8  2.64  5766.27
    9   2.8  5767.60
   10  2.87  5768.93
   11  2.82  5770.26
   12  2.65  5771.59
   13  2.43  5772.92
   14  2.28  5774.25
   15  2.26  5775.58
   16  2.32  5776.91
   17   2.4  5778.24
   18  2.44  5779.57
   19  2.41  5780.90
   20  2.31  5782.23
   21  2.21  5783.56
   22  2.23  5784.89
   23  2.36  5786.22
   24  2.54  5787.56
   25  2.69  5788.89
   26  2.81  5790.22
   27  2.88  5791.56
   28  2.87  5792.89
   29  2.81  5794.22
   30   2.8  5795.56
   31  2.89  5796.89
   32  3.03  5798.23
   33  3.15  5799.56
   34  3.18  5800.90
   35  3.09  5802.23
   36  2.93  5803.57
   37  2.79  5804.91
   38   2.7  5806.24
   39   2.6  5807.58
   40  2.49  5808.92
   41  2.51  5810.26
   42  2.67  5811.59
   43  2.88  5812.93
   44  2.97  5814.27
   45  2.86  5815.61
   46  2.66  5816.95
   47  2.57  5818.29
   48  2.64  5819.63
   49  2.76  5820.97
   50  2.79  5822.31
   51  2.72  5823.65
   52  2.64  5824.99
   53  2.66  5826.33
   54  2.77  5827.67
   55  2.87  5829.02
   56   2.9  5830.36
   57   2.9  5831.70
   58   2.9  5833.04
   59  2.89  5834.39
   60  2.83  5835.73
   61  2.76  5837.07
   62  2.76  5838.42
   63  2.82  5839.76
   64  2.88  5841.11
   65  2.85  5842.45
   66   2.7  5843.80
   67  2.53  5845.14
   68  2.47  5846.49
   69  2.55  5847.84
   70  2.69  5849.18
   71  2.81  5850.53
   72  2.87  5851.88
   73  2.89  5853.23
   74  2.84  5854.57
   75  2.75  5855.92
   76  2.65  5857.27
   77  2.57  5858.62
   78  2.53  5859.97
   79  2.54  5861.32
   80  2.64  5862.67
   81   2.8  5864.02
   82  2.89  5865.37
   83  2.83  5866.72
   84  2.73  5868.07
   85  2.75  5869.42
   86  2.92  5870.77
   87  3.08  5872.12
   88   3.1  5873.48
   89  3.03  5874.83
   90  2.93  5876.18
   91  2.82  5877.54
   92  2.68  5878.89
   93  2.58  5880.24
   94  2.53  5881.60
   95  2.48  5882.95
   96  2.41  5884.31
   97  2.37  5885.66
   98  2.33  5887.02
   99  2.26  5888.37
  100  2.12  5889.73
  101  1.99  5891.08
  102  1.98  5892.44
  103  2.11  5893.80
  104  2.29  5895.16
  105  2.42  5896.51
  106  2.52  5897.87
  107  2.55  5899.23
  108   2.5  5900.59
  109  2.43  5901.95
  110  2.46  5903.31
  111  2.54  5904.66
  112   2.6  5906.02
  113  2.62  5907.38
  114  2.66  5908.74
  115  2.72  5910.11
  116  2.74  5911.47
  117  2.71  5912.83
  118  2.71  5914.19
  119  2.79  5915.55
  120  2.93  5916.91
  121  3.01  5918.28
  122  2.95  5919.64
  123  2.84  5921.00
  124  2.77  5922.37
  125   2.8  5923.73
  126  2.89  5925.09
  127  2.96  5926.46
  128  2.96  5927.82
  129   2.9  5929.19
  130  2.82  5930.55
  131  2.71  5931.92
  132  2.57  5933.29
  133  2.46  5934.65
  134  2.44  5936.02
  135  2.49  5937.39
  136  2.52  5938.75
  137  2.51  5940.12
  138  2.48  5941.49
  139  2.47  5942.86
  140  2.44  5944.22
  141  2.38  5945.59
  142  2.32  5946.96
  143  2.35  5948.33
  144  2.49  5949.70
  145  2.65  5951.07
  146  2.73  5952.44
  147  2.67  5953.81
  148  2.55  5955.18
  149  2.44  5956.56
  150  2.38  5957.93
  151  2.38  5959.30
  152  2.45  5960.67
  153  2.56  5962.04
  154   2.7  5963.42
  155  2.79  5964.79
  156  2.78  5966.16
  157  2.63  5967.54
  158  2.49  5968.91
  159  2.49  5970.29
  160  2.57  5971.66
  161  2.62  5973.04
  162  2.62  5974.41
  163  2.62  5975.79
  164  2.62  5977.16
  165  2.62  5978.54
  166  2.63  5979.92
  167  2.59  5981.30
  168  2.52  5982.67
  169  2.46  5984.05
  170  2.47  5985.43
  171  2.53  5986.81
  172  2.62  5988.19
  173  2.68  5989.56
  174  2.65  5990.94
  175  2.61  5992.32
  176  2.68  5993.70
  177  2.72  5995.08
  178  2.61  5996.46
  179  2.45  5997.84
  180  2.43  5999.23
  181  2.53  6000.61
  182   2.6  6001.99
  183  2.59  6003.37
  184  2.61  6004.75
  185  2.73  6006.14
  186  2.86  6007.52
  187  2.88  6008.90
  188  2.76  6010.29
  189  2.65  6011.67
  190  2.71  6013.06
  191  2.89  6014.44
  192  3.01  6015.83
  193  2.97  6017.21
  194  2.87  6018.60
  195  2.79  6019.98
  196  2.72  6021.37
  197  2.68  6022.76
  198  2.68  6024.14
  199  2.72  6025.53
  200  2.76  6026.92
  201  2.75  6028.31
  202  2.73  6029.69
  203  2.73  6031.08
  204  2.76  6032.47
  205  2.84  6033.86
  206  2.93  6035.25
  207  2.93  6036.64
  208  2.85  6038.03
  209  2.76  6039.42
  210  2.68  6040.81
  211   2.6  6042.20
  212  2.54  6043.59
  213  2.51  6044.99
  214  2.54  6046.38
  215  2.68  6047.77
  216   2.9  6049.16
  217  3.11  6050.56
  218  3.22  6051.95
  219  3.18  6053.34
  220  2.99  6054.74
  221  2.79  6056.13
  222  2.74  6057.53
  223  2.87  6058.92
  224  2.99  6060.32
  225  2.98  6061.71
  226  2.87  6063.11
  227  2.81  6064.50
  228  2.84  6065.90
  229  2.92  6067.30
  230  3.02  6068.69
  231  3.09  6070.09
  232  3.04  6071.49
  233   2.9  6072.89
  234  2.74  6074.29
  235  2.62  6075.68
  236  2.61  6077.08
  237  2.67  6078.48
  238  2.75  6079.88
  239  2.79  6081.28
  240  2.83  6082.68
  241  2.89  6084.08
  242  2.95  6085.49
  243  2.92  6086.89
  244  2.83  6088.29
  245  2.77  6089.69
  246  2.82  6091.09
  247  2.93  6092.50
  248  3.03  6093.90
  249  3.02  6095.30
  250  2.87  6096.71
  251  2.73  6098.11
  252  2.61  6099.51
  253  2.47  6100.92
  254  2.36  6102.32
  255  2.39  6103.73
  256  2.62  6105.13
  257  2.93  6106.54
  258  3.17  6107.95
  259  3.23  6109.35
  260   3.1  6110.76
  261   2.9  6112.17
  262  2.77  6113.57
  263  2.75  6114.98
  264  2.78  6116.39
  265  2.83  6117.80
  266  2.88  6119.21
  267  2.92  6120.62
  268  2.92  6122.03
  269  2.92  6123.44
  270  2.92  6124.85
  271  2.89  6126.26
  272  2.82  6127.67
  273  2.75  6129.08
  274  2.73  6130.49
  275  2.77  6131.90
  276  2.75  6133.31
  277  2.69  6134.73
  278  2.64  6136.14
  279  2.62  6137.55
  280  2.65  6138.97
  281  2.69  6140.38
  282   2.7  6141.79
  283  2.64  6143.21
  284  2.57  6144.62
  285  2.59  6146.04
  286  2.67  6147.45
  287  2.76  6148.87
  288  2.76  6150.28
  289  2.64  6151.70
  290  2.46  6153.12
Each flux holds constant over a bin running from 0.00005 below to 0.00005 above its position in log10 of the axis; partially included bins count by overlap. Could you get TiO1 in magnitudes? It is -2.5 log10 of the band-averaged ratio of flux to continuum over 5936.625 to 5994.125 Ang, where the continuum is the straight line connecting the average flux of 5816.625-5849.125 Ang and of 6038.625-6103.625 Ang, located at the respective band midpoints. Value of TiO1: 0.094 mag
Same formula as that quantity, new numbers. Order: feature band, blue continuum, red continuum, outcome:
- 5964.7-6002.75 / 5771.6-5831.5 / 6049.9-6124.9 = 0.08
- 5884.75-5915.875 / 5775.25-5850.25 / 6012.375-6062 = 0.13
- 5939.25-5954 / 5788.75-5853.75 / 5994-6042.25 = 0.11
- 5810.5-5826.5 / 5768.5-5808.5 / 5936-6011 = -0.04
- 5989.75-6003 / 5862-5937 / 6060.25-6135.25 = 0.06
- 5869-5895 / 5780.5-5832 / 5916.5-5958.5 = 0.06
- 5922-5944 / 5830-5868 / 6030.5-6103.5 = 0.04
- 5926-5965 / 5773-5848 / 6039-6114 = 0.08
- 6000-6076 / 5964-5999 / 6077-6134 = -0.04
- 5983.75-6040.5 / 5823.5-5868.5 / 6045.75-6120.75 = 0.04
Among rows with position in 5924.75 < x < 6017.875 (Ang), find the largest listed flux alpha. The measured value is 3.01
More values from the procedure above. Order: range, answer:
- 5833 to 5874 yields 3.1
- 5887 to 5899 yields 2.52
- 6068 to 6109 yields 3.17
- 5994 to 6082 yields 3.22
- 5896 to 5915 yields 2.74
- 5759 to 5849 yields 3.18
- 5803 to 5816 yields 2.97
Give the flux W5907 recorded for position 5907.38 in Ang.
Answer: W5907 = 2.62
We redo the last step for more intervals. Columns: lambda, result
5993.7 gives 2.68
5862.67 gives 2.64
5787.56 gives 2.54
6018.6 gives 2.87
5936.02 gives 2.44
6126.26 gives 2.89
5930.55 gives 2.82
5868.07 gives 2.73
